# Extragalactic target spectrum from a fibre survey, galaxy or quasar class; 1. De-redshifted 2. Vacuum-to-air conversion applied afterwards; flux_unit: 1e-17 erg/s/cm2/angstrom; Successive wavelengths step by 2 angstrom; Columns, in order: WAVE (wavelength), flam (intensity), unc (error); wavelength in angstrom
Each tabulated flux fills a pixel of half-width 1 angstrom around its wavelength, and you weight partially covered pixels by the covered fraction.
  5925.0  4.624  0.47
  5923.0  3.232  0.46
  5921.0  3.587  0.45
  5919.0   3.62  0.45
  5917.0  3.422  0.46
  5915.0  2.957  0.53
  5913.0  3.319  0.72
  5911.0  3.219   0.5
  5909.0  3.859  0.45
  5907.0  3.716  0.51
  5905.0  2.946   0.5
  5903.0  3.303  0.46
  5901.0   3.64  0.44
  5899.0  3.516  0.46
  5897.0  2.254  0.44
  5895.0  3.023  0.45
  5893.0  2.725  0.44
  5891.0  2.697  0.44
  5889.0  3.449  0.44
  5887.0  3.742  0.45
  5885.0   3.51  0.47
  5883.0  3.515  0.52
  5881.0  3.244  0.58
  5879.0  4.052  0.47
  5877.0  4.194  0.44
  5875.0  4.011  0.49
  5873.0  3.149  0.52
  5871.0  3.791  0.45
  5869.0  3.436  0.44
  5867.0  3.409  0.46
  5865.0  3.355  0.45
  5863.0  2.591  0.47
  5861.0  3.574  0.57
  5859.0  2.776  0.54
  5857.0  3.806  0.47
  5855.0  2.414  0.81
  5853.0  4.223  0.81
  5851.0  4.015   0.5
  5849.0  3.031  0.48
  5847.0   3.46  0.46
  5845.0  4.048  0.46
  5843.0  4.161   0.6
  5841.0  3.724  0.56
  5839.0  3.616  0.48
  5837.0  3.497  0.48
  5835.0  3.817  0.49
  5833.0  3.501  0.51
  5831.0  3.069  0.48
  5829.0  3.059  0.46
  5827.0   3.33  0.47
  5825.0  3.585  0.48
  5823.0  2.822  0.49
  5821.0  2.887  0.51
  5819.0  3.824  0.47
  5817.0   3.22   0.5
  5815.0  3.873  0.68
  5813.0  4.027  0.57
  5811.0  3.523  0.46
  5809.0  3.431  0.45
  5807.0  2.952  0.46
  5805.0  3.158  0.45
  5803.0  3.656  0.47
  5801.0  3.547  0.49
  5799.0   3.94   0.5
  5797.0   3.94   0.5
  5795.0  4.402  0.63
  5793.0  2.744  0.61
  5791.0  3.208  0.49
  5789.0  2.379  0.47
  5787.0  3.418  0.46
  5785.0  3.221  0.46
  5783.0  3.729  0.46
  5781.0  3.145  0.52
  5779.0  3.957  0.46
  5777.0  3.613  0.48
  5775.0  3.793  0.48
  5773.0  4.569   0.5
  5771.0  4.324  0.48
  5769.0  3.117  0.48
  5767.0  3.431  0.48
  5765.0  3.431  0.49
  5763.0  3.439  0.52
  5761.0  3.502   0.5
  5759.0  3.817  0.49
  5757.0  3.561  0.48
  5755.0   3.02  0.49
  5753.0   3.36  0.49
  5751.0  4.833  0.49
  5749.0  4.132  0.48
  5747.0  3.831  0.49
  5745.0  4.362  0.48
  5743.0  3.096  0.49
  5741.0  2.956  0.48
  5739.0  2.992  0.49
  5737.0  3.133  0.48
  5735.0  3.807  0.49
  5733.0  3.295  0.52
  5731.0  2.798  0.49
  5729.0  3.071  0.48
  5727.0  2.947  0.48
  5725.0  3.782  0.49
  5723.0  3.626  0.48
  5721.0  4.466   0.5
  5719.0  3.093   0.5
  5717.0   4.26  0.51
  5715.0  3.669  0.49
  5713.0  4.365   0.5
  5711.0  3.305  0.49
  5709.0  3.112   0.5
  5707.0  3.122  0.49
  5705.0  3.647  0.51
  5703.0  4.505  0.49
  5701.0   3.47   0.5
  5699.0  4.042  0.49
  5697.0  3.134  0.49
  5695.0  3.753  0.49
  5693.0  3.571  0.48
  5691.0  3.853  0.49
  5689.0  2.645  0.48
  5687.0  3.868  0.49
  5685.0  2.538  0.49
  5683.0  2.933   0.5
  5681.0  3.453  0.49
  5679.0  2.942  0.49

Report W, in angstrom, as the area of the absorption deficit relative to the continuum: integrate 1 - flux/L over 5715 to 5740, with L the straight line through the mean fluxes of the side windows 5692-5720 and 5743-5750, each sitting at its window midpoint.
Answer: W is 2.4 angstrom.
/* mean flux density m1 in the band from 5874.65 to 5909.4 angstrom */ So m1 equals 3.39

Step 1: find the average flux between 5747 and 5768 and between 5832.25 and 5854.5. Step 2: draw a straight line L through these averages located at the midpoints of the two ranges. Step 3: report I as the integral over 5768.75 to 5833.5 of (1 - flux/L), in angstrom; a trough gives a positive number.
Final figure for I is 3.5 angstrom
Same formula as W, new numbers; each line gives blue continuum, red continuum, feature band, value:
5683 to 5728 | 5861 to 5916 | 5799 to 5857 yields -1.1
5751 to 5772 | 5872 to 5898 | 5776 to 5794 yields 1.3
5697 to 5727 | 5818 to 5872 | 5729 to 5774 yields 0.6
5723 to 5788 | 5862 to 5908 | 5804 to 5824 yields 0.5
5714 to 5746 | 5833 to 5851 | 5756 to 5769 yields 0.1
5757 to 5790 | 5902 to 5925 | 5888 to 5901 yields 1.7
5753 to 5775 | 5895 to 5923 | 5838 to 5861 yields -0.9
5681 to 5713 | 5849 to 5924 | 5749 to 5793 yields -1.6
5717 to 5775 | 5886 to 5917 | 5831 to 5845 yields -1.3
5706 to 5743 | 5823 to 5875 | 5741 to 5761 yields -1.7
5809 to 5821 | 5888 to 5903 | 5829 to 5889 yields -4.2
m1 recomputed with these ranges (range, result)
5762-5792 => 3.52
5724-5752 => 3.5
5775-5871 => 3.46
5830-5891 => 3.53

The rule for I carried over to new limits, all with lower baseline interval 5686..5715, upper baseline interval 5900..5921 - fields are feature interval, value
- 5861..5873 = 0.4 angstrom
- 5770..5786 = -1.2 angstrom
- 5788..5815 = 0.3 angstrom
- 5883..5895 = 0.7 angstrom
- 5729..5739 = 1.0 angstrom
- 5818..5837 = 0.8 angstrom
